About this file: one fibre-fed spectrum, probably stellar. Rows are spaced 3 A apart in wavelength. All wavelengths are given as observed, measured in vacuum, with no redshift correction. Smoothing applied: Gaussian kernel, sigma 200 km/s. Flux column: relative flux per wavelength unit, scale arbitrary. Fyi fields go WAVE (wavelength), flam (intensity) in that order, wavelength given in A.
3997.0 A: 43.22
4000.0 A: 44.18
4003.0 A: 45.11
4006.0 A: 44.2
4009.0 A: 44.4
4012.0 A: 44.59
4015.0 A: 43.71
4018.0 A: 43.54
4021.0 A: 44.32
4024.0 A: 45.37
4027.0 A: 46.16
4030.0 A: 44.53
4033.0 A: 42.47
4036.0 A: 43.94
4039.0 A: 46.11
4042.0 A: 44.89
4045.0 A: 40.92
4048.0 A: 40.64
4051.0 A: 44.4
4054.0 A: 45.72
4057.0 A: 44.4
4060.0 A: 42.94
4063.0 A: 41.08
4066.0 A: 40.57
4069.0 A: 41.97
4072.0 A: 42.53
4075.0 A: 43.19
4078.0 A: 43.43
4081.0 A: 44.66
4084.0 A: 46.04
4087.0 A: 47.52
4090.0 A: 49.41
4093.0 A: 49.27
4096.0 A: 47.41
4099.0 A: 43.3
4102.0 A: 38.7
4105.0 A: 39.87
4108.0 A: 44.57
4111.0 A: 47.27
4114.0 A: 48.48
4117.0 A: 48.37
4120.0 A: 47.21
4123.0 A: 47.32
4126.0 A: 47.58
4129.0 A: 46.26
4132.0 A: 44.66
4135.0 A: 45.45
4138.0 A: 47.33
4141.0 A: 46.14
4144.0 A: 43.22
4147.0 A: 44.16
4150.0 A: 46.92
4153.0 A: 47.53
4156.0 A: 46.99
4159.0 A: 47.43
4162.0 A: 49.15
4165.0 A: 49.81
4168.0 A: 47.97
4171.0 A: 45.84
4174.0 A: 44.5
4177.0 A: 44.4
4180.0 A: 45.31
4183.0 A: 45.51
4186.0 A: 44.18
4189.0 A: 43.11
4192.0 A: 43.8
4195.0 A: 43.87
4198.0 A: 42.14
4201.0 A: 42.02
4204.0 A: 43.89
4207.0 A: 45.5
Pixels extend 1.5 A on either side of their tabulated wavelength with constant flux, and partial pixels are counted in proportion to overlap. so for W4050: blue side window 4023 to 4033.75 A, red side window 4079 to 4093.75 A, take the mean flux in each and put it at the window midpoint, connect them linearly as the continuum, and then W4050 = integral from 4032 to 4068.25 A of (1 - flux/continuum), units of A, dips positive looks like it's 2.0 A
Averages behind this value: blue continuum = 44.7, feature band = 43.2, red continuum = 47.1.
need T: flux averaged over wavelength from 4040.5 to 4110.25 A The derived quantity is 43.8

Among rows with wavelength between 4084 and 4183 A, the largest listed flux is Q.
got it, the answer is 49.81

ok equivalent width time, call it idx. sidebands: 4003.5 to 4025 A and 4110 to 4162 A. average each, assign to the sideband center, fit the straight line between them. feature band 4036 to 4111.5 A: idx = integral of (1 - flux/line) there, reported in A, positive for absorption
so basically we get 2.5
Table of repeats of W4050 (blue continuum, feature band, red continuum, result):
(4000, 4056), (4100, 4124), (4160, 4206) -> -0.26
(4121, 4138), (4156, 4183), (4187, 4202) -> -1.46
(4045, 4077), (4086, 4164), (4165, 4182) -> -2.95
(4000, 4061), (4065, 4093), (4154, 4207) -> -0.11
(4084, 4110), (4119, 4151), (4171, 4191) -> -0.80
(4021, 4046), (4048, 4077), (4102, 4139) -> 1.30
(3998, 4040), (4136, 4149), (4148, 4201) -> 0.04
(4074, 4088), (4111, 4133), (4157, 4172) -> -0.34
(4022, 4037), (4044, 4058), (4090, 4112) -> 0.40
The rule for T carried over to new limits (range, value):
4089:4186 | 46.1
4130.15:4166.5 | 46.6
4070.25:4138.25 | 45.6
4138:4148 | 44.9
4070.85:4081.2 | 43.3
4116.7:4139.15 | 46.7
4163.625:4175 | 47.1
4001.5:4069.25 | 43.8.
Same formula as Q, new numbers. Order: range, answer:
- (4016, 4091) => 49.41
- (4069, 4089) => 47.52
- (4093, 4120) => 49.27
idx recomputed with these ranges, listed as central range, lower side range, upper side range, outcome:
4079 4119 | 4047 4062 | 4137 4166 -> -0.6 A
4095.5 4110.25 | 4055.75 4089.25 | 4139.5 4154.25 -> 0.6 A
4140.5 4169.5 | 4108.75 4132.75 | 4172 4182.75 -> -0.8 A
